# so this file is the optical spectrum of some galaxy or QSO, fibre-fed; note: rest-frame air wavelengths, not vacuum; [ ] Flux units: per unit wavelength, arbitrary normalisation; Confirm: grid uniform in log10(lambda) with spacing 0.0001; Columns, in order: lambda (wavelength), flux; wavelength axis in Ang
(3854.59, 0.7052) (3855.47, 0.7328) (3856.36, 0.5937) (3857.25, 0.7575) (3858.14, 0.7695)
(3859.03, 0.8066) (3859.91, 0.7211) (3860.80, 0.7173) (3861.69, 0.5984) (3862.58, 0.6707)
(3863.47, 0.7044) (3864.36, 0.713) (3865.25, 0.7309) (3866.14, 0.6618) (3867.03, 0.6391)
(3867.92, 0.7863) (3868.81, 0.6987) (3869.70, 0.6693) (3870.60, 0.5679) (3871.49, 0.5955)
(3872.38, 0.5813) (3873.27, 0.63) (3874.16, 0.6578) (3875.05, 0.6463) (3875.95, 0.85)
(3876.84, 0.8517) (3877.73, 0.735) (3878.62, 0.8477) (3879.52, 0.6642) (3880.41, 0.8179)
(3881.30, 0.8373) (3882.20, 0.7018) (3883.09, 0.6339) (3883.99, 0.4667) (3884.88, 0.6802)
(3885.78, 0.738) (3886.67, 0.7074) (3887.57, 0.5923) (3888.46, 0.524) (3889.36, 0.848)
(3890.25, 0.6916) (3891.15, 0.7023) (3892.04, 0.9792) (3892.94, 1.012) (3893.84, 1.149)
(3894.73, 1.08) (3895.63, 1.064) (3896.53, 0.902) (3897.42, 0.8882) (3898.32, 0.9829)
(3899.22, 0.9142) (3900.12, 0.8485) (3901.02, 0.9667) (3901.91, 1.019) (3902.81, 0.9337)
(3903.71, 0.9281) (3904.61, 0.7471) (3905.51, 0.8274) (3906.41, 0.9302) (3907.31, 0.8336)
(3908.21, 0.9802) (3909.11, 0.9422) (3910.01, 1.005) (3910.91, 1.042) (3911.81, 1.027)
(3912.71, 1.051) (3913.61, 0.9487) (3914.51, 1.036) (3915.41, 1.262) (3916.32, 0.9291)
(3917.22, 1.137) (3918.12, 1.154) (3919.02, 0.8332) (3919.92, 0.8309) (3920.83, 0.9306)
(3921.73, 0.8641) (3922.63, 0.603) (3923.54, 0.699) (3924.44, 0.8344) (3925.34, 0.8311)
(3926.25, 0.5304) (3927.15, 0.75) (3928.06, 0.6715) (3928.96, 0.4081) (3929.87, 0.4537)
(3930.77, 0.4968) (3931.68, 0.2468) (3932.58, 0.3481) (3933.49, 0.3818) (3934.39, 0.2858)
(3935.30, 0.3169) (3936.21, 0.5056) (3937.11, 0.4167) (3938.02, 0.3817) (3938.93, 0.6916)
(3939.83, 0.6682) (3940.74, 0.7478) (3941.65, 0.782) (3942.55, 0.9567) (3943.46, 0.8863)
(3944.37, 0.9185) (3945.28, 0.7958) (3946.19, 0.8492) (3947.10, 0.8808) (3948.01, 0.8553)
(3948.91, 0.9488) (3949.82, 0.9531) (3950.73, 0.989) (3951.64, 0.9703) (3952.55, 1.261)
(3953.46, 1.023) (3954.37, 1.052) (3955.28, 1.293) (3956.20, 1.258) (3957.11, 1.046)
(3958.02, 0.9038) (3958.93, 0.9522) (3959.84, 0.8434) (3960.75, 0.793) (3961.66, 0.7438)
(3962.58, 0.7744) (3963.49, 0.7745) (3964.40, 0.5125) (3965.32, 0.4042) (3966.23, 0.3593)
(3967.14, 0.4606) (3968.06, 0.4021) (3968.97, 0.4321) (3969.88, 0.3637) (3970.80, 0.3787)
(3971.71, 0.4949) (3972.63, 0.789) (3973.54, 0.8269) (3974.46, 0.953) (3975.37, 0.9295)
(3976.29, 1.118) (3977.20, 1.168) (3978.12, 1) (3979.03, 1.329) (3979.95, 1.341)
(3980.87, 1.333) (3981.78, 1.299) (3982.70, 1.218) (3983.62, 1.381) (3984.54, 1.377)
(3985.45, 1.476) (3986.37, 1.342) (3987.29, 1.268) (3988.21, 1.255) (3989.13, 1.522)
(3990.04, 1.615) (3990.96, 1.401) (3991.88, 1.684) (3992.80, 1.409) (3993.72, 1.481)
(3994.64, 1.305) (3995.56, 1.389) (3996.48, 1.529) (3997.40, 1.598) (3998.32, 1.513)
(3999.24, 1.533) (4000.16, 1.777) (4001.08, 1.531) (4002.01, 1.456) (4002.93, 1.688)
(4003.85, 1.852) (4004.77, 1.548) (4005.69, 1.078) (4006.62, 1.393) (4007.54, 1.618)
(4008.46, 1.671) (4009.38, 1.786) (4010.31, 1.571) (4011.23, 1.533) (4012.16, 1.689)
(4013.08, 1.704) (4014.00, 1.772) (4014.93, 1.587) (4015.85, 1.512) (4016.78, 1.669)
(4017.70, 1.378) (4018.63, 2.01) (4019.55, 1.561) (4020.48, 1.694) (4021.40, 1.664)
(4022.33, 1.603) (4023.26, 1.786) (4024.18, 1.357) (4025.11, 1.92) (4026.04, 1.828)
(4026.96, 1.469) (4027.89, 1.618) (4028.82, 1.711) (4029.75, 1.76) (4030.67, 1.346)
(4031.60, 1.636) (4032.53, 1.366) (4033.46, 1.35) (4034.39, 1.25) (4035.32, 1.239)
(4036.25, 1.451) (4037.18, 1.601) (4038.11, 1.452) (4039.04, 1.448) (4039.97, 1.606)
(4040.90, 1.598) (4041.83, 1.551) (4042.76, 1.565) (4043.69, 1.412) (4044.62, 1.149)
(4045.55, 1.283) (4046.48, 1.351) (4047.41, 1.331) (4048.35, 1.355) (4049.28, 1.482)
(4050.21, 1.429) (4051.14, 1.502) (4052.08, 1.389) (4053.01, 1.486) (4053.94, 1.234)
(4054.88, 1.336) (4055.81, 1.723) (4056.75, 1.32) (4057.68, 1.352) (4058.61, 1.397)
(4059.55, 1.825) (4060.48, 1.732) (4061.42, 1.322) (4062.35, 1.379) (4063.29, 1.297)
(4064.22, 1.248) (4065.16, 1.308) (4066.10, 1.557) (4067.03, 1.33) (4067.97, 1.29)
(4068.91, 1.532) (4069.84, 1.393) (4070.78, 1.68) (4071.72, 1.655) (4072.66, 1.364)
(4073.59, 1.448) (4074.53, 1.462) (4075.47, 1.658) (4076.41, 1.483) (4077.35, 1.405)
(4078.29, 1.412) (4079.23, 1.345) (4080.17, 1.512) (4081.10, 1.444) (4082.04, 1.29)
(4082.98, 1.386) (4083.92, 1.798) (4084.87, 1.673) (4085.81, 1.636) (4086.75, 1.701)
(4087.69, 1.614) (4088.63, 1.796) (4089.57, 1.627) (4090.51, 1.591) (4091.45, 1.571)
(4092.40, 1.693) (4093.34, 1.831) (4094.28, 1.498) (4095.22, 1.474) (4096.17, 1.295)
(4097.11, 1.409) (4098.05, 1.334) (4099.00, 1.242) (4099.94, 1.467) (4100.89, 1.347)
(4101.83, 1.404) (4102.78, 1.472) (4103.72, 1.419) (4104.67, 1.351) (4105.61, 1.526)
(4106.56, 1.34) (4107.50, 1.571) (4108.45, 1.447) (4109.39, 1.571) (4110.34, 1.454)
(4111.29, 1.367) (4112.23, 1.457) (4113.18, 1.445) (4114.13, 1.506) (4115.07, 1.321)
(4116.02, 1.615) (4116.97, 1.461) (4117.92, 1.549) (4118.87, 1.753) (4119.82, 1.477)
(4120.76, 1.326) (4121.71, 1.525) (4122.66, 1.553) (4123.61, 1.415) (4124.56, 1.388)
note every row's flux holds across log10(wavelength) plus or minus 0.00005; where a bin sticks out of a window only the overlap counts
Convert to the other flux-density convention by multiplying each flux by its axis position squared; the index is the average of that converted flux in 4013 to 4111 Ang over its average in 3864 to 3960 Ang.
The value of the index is 2.0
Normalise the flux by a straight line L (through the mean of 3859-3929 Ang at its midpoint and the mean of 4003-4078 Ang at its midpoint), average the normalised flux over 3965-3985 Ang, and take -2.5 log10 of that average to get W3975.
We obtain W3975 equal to 0.34 mag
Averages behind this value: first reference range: 0.813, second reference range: 1.51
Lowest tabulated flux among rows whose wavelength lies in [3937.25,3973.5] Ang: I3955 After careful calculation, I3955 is 0.3593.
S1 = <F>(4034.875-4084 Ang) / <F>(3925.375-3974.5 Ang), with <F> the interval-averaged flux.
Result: 2.04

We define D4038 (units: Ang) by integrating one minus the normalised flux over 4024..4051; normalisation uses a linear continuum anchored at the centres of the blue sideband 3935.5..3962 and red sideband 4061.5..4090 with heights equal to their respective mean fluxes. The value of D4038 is -3.8 Ang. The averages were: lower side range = 0.87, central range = 1.48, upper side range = 1.49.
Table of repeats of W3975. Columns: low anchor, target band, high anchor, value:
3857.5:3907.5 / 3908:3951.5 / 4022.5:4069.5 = 0.24 mag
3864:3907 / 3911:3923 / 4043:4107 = -0.09 mag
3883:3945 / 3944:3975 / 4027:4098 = 0.23 mag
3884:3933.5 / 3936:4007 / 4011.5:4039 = 0.18 mag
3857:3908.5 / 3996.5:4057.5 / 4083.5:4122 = -0.22 mag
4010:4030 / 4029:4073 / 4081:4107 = 0.11 mag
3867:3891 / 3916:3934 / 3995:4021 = 0.40 mag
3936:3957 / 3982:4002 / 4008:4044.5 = -0.14 mag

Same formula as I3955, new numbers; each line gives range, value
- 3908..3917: 0.9291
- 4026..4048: 1.149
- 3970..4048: 0.3787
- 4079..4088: 1.29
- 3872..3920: 0.4667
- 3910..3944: 0.2468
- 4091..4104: 1.242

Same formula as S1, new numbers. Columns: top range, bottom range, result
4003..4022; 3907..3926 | 1.72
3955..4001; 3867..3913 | 1.34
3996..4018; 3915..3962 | 2.00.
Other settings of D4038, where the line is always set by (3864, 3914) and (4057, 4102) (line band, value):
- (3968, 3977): 3.38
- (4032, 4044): -1.00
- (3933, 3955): 5.18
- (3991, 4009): -4.78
